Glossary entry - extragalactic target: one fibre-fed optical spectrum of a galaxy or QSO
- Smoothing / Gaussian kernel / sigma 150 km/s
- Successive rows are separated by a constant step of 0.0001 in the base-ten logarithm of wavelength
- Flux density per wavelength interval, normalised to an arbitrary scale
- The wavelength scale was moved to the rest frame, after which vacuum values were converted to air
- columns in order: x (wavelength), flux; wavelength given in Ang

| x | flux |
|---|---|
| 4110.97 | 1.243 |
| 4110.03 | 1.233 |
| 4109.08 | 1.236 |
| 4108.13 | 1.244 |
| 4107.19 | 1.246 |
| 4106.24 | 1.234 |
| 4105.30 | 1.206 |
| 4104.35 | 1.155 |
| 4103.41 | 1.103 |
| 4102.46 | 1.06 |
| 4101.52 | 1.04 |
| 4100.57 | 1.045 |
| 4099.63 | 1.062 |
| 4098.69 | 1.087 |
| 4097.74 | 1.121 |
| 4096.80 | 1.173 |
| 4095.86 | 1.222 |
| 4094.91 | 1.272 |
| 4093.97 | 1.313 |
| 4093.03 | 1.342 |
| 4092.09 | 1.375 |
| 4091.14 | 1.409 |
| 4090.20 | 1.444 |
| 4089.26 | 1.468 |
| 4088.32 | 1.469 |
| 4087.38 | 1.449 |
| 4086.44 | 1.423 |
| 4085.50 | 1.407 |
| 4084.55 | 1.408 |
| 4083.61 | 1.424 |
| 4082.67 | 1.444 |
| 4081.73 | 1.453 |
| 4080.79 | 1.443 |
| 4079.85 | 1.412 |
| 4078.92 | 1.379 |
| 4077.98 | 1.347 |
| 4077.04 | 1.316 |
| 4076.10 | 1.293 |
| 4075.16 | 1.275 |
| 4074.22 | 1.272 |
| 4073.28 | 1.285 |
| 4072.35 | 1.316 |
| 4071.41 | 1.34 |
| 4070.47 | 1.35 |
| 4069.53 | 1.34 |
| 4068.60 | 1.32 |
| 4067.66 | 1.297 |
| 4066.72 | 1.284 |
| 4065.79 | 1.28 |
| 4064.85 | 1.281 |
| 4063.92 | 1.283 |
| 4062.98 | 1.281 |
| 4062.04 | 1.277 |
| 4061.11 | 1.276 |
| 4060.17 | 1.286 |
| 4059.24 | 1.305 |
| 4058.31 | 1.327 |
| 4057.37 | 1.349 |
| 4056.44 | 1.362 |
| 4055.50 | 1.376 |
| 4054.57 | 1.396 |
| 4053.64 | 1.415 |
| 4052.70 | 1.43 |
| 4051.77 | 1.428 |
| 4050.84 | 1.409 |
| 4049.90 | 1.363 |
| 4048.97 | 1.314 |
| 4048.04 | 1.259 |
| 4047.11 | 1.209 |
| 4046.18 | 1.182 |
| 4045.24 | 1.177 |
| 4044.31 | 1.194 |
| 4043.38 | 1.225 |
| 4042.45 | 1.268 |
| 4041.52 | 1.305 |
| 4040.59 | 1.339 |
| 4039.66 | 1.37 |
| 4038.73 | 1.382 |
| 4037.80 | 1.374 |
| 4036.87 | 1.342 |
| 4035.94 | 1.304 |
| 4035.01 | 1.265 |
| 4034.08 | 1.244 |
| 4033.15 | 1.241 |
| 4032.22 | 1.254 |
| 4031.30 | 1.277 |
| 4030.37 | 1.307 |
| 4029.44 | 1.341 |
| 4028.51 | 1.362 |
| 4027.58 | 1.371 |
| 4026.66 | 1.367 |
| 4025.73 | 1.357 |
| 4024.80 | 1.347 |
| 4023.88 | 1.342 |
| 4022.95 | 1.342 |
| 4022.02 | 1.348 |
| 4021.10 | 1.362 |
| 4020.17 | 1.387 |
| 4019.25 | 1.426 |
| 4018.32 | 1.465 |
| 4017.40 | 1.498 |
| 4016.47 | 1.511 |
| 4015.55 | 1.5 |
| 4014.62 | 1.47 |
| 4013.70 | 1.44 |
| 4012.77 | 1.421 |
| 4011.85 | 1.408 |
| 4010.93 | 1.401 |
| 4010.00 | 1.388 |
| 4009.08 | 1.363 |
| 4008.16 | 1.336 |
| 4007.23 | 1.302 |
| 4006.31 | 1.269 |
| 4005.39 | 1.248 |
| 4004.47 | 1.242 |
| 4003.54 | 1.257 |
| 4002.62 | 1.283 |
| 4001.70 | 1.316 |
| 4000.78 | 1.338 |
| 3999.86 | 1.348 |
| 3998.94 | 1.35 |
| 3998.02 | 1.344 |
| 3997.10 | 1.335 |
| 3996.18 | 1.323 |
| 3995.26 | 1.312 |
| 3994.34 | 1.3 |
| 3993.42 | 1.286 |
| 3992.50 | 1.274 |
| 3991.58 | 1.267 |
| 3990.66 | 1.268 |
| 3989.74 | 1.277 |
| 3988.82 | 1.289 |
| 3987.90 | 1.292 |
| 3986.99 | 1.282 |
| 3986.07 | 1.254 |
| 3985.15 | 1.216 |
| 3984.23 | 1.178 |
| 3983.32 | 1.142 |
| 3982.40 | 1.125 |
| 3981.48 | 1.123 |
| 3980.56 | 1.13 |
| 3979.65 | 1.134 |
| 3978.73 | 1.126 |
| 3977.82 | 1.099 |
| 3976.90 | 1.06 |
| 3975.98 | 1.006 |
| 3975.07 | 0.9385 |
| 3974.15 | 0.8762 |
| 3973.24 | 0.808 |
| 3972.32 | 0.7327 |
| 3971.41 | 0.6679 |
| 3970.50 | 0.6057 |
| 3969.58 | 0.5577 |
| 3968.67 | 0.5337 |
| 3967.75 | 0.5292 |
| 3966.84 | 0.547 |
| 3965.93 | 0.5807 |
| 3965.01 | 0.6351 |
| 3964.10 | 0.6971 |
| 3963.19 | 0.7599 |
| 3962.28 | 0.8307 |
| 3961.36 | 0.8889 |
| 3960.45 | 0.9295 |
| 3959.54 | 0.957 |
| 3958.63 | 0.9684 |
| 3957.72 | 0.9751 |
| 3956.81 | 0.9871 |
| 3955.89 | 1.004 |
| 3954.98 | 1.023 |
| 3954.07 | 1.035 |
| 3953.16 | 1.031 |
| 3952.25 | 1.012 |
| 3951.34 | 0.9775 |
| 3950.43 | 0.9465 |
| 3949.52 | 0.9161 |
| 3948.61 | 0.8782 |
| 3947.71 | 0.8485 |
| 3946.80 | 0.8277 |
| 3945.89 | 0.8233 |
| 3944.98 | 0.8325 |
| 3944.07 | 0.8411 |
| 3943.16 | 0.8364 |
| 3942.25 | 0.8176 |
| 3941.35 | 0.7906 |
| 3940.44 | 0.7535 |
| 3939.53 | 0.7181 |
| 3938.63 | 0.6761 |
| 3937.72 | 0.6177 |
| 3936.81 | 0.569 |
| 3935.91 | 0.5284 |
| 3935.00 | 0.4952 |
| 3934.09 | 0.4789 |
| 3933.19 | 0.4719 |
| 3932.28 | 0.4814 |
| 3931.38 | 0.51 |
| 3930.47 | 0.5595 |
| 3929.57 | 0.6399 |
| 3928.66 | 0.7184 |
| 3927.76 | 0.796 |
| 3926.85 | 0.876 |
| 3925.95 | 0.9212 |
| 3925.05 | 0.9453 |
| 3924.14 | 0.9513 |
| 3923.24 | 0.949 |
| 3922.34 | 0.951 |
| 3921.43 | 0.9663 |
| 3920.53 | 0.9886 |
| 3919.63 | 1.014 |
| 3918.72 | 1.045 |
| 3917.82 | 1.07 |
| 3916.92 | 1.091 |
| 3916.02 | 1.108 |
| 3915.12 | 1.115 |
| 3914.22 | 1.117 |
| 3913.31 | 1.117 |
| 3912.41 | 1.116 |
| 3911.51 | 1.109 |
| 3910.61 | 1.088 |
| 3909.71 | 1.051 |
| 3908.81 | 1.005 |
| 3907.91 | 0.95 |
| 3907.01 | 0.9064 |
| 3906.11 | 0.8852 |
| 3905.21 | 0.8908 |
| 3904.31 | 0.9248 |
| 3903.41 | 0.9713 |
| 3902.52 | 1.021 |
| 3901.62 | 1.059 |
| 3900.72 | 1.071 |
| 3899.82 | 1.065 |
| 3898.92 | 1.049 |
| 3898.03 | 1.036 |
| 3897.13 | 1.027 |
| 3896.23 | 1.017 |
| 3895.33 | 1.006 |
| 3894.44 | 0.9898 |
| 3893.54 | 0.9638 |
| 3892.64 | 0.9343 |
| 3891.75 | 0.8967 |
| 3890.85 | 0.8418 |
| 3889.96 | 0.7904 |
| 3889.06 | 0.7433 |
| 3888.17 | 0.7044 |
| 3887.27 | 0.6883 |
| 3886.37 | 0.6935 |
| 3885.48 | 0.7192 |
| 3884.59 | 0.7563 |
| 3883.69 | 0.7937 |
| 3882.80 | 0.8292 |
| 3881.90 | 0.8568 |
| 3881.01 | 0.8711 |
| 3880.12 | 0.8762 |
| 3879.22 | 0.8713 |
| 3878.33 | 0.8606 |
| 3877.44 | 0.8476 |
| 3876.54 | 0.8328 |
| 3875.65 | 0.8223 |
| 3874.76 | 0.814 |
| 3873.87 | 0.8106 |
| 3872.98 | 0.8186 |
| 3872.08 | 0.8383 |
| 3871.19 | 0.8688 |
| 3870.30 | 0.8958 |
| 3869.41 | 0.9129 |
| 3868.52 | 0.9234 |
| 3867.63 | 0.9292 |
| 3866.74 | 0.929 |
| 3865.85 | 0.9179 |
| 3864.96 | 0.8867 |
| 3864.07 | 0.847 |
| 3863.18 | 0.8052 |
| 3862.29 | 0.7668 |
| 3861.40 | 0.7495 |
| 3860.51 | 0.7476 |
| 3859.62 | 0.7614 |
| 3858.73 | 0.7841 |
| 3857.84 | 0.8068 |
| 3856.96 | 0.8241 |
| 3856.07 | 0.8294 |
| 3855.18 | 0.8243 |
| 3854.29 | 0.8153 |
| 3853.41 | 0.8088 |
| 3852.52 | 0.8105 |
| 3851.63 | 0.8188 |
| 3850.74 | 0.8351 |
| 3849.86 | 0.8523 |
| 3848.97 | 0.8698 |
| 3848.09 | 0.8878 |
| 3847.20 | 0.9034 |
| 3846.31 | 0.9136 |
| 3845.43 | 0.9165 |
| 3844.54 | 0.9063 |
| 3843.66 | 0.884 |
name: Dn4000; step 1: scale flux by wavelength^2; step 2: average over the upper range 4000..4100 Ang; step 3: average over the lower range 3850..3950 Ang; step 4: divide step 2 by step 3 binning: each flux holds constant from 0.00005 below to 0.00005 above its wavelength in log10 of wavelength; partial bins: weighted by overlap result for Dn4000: 1.67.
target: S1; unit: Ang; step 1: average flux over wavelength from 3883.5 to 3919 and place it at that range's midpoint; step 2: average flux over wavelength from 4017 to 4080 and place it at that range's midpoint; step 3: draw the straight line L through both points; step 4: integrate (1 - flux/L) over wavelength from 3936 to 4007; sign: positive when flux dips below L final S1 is 9.0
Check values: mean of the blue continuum 0.962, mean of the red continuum 1.32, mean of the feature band 0.998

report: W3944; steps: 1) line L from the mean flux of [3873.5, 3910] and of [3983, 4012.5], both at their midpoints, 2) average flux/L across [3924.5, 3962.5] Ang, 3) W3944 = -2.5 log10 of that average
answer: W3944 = 0.34 mag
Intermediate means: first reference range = 0.896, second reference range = 1.3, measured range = 0.804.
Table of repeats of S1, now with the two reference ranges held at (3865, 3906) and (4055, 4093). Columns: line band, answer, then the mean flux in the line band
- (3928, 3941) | 5.4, 0.592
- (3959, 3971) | 4.3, 0.698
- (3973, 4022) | -4.5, 1.27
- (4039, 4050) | 0.1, 1.27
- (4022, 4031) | -0.8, 1.35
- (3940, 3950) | 2.0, 0.834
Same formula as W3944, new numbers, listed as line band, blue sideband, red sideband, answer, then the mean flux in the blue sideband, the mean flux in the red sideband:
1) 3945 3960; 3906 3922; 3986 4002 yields 0.23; 1.04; 1.3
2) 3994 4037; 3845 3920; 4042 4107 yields -0.15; 0.903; 1.3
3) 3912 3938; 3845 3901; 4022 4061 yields 0.19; 0.859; 1.32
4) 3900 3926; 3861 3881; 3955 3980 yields -0.20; 0.856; 0.833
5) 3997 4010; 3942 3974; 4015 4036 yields -0.11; 0.824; 1.36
